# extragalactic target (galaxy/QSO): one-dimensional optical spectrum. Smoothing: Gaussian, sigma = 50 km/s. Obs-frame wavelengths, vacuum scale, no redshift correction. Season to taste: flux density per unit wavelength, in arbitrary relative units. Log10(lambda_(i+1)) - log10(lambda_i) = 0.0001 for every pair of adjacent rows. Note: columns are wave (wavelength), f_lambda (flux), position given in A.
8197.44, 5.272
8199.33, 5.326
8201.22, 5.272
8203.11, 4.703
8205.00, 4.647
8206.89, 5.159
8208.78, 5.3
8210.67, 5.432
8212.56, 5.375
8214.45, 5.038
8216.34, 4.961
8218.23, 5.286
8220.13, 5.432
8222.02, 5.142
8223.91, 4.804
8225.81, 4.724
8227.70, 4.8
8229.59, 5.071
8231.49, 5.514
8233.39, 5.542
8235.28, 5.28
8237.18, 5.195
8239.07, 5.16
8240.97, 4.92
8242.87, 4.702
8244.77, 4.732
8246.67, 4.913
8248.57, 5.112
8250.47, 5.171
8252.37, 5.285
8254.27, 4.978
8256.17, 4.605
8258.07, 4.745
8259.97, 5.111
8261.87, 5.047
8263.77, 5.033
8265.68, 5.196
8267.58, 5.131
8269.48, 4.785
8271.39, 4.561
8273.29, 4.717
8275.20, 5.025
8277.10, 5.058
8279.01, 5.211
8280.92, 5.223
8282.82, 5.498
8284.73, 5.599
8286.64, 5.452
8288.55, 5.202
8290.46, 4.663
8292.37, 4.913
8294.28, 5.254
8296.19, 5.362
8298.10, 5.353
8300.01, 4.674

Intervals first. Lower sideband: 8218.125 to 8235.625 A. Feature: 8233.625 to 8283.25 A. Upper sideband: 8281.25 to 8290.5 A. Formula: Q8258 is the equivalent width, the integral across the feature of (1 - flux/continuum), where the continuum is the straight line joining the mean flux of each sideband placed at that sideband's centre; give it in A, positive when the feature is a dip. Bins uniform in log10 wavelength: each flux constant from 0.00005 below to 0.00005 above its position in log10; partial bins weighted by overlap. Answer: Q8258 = 2.2 A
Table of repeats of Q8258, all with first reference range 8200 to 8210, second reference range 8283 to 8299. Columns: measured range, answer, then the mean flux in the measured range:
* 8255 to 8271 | 0.7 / 4.94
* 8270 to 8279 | 0.6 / 4.87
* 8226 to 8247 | 0.2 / 5.07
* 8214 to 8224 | -0.1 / 5.14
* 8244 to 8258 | 0.5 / 4.96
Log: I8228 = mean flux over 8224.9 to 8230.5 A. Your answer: 4.87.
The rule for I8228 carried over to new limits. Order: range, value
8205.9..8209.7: 5.22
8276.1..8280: 5.13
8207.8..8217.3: 5.22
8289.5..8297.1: 5.04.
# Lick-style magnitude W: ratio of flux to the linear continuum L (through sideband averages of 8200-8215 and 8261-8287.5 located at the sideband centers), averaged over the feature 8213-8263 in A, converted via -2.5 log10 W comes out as 0.01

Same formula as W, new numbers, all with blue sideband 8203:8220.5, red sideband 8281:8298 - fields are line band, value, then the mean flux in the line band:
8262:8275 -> 0.06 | 4.92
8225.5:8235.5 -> 0.00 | 5.18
